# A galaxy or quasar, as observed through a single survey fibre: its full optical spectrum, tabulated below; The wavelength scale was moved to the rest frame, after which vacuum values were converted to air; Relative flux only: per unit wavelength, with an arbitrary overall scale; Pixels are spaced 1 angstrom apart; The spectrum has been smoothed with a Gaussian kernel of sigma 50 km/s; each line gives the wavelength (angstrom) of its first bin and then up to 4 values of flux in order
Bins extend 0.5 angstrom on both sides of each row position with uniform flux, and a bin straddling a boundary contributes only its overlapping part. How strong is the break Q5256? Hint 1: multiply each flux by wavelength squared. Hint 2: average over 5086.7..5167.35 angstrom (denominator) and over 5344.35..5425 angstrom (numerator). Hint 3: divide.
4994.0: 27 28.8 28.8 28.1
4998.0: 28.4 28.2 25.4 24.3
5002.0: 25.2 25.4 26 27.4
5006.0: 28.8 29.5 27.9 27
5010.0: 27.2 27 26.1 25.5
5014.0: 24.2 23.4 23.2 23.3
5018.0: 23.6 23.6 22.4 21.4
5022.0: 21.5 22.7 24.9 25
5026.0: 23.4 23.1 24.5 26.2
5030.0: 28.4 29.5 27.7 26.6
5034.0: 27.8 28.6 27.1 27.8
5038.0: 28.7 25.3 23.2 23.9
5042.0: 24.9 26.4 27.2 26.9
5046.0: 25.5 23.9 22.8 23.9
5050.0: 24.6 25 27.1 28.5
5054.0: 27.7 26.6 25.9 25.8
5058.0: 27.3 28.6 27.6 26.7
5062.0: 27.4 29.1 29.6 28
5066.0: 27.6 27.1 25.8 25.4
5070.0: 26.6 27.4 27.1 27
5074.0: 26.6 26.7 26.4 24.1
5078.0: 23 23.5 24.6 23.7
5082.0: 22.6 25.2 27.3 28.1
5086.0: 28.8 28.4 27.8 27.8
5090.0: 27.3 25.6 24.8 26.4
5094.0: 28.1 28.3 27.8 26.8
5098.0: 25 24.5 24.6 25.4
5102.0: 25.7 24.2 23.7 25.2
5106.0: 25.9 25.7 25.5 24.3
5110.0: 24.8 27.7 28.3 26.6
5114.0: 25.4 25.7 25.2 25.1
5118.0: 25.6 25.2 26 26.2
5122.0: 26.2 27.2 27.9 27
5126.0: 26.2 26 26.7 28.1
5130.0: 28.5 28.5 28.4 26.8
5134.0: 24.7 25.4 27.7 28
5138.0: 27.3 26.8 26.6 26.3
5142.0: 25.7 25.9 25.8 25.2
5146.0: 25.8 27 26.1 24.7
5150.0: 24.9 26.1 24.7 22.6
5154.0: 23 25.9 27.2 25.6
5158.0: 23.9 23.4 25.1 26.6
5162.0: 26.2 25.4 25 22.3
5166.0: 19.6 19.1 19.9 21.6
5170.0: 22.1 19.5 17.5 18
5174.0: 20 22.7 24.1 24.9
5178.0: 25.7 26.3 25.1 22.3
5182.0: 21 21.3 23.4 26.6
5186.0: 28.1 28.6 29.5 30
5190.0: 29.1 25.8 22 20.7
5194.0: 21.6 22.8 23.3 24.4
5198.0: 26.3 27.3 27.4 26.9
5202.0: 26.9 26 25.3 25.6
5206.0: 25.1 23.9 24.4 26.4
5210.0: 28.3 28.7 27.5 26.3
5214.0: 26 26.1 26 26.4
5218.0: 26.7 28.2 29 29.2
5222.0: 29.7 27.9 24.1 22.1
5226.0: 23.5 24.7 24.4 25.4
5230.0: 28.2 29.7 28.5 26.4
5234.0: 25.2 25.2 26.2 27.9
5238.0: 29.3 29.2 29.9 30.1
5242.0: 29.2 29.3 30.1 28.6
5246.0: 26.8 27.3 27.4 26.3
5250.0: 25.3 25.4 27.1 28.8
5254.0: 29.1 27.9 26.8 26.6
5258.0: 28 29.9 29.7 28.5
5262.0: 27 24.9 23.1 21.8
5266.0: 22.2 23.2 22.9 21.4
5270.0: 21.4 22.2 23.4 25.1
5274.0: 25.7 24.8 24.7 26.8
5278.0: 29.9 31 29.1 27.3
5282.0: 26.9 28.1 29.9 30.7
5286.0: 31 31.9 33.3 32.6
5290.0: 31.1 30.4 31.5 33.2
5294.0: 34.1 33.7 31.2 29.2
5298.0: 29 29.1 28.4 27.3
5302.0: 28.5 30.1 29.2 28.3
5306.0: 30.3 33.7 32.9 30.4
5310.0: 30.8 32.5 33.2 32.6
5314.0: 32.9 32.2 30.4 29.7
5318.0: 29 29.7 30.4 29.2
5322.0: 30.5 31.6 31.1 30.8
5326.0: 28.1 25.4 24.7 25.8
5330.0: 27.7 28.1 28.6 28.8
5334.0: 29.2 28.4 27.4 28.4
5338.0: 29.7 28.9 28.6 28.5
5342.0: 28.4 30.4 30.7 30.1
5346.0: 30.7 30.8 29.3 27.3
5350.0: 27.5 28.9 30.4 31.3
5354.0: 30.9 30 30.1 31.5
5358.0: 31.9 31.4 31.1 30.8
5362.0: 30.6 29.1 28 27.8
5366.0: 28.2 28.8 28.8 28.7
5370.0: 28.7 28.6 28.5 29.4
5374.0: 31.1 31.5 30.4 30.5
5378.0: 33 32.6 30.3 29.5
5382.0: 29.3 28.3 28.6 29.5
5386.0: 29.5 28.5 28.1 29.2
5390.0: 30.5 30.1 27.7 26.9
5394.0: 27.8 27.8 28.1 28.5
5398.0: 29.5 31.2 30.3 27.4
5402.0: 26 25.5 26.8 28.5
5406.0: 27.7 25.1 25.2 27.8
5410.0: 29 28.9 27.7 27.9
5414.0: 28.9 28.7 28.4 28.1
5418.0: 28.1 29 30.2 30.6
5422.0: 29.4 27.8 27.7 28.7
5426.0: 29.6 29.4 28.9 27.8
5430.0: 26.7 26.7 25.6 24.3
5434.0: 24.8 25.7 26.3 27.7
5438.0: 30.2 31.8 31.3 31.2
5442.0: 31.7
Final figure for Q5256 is 1.24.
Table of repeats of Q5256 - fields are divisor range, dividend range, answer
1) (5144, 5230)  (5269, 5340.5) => 1.23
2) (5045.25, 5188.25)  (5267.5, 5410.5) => 1.24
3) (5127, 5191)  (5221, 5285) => 1.11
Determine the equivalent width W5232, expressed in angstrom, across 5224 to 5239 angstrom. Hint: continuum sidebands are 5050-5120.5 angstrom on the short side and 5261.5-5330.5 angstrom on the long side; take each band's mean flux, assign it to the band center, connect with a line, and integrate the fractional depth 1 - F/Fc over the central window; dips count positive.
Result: 0.9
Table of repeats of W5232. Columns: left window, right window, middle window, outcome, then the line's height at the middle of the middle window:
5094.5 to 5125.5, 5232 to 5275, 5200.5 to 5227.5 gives 0.0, 26.3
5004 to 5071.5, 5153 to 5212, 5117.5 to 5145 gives -1.9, 25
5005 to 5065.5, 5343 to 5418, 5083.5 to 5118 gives 0.4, 26.6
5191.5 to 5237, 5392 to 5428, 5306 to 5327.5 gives -2.9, 27.1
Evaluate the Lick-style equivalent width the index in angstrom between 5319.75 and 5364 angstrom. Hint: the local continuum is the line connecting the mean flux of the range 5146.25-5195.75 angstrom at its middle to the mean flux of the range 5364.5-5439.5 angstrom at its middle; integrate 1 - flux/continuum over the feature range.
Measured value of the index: -3.3 angstrom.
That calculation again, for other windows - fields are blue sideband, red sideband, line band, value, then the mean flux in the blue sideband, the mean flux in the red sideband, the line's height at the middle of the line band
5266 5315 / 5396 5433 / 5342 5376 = -1.5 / 29.1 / 28.1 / 28.5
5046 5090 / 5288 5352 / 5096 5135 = 1.4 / 26.4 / 29.9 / 27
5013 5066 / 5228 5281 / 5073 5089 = 0.0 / 25.7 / 26.7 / 25.9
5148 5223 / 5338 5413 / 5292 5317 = -3.1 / 24.9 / 29.2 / 27.6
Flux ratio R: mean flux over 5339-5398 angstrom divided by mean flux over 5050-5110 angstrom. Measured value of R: 1.12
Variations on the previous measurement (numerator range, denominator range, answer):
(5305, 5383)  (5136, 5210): 1.21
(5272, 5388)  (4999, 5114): 1.14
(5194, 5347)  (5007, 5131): 1.07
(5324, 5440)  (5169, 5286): 1.11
